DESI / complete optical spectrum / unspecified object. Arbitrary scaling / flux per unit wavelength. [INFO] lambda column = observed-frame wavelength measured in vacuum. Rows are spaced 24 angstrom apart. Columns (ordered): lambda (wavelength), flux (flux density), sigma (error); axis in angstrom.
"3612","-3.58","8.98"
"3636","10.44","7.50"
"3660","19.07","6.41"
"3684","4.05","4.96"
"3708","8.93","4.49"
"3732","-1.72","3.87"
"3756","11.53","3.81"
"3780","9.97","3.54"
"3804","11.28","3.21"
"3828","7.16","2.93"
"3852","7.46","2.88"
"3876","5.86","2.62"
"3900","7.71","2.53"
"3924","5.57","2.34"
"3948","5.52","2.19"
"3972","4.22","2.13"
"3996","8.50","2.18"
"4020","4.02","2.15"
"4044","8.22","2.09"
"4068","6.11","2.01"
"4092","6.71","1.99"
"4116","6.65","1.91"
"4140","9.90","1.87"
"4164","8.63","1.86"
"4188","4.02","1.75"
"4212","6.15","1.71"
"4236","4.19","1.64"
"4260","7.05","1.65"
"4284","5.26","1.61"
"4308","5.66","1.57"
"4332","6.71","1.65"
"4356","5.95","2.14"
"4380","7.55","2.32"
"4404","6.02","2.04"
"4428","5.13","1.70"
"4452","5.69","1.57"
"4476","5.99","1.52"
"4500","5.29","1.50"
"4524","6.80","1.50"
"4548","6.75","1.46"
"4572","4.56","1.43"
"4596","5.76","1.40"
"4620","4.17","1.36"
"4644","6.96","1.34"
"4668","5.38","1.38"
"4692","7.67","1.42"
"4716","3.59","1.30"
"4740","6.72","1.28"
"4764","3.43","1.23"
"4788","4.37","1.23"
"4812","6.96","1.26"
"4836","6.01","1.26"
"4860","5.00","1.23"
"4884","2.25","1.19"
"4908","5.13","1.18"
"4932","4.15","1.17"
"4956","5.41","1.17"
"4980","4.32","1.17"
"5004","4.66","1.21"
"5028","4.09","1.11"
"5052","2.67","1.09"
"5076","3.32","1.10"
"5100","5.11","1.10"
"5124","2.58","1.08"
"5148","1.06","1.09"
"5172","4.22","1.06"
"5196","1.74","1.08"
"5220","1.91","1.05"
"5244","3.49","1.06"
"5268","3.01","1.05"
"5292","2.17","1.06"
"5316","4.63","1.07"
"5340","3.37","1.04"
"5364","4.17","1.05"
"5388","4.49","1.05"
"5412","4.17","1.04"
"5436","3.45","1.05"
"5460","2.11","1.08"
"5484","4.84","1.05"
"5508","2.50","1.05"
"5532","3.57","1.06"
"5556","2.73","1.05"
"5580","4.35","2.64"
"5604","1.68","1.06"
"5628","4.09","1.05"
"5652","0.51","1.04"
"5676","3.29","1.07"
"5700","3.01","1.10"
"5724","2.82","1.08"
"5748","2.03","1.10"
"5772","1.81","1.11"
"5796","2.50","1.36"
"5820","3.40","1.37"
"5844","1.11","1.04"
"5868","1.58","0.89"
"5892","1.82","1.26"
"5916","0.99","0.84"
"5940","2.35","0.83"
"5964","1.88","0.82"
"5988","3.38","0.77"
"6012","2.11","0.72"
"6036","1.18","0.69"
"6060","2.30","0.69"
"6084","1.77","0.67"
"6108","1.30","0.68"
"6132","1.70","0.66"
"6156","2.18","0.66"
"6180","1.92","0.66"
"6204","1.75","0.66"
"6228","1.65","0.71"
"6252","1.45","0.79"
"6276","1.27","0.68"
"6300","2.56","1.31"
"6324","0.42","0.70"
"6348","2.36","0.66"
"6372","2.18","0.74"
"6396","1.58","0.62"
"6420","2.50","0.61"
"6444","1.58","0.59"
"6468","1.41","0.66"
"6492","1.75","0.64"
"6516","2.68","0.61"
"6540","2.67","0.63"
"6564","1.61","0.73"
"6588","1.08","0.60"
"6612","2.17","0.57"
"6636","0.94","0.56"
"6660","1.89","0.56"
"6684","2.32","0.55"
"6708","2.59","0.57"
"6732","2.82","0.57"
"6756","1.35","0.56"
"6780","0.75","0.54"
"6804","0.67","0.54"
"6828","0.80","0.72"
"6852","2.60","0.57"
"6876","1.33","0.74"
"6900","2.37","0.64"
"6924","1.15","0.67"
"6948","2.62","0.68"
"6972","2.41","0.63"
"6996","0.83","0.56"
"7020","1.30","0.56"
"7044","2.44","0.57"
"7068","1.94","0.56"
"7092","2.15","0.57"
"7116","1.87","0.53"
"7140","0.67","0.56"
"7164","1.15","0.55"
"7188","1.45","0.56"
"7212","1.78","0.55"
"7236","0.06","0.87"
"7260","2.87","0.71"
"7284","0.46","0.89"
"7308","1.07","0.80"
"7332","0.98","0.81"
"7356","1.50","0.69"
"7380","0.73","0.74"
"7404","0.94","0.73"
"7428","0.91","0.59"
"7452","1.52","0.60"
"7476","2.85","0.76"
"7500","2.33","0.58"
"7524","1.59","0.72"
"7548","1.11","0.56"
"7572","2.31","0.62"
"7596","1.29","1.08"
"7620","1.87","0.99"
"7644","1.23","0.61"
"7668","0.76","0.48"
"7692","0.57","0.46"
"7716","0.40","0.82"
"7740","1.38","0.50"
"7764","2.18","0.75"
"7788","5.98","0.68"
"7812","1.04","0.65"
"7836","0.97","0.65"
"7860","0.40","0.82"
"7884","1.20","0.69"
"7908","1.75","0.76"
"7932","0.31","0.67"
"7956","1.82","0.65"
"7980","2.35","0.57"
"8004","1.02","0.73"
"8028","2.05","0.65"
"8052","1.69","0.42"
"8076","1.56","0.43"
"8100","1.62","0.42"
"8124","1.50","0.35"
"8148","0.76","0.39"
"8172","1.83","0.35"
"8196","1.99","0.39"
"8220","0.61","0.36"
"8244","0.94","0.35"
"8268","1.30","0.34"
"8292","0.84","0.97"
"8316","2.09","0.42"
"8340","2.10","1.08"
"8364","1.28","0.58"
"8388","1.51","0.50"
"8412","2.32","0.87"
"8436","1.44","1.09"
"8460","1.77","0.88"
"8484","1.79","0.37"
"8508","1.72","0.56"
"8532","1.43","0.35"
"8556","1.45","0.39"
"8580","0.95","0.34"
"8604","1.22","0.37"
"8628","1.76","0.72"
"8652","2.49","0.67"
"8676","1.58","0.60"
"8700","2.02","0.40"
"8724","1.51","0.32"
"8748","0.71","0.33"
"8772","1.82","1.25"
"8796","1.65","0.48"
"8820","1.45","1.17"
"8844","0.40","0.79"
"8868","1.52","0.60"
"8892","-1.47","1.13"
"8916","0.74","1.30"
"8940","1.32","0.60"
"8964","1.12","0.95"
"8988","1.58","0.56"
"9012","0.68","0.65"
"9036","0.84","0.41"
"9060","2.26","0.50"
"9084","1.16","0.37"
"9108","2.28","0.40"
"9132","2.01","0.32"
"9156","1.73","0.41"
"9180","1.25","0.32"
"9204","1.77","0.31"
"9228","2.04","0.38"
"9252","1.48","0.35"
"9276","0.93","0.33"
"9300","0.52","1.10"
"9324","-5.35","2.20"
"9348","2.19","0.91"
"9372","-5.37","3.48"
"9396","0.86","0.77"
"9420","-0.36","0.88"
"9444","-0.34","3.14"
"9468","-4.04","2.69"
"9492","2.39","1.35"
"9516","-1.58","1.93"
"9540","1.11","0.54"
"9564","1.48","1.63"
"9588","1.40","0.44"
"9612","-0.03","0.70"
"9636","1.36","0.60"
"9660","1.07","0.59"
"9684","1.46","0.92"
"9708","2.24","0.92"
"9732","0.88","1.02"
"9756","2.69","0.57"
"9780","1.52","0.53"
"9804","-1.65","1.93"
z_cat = 1.086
